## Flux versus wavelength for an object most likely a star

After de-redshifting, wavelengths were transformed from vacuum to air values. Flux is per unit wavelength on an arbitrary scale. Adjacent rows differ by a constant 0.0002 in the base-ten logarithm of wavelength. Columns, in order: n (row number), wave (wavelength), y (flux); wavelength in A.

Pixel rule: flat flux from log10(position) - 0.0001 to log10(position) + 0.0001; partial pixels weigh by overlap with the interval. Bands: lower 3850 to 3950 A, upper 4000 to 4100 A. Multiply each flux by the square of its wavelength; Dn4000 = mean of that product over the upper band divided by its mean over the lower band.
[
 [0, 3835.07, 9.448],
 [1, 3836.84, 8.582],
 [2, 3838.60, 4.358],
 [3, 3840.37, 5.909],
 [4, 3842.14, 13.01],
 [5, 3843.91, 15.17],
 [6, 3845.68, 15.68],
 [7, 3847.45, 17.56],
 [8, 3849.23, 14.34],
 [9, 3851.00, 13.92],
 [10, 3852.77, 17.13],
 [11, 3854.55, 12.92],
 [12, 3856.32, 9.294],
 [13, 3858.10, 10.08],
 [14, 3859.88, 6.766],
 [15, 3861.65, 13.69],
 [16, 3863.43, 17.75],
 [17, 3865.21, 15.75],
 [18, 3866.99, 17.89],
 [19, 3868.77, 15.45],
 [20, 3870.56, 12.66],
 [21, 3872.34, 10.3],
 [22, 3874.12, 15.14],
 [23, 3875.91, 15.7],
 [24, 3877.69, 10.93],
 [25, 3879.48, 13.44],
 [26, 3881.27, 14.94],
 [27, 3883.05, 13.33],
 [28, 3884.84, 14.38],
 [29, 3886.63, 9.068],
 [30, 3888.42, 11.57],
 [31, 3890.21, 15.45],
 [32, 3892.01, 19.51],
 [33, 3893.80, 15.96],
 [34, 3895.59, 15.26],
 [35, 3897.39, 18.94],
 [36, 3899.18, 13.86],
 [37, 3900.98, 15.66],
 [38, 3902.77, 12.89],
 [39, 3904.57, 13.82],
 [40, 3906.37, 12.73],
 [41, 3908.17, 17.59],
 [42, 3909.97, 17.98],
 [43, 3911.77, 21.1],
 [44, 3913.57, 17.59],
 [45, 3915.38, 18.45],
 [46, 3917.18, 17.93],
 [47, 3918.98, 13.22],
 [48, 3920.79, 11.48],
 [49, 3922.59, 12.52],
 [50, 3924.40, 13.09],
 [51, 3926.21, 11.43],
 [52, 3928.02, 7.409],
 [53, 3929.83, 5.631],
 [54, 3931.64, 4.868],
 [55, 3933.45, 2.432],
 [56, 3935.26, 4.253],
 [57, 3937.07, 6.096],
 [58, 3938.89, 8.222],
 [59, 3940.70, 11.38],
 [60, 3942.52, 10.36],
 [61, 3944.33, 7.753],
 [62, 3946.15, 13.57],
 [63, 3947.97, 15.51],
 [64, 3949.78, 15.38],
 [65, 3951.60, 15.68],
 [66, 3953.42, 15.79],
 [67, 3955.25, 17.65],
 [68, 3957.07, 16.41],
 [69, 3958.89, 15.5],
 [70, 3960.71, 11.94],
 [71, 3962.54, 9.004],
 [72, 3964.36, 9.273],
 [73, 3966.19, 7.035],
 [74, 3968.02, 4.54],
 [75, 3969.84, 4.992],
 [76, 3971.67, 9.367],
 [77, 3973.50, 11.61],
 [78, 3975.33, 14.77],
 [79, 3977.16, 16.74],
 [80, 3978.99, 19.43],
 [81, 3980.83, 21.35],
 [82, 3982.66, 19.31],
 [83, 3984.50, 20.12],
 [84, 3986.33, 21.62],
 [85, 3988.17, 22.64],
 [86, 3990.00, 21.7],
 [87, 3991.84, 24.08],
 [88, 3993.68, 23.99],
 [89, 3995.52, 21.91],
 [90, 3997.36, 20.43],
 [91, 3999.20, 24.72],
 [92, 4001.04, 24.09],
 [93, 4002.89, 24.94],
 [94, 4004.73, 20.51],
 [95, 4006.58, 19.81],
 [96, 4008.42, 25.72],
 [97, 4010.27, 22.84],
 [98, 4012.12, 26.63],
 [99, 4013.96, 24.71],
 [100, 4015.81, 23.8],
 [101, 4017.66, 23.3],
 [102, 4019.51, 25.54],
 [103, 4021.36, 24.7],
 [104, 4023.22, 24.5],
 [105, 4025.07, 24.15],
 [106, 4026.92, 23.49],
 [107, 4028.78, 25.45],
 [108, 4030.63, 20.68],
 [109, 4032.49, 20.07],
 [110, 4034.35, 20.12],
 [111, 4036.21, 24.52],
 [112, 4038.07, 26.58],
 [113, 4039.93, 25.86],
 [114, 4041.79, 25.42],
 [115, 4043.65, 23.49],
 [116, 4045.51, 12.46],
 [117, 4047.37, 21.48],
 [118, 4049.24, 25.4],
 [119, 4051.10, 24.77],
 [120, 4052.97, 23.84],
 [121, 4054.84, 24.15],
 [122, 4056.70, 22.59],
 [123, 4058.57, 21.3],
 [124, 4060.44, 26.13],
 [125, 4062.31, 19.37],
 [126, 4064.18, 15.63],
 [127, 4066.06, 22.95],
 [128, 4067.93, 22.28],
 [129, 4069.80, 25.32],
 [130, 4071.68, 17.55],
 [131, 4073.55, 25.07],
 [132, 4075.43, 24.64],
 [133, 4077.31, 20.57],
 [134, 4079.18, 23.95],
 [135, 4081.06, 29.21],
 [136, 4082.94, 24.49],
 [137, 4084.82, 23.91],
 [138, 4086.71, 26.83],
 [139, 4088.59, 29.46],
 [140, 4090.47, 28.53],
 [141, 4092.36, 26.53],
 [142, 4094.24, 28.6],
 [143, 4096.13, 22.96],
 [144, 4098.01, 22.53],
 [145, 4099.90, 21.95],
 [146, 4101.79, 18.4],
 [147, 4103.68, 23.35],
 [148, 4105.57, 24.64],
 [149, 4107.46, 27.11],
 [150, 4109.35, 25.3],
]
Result 1.96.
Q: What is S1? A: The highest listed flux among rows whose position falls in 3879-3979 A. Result 21.1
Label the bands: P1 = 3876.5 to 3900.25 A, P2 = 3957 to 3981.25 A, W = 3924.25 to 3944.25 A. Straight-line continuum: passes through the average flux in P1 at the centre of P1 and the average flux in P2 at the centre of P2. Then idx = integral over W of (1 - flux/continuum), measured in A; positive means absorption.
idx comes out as 8.4 A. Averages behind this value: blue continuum 14.4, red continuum 12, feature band 7.54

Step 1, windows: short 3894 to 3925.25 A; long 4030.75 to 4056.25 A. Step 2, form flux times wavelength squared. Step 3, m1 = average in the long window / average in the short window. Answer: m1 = 1.6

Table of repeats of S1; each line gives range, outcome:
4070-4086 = 29.21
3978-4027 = 26.63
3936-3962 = 17.65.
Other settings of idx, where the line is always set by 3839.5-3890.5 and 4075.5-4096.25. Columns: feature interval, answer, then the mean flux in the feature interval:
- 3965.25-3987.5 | 6.21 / 14.3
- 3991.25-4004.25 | -1.48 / 23.3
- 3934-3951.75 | 7.41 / 10.5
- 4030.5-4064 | 1.68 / 22.6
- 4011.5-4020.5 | -1.12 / 24.8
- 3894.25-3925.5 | 0.80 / 15.5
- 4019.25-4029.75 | -0.98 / 24.6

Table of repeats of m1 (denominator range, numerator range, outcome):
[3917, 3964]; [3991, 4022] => 2.18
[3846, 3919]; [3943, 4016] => 1.26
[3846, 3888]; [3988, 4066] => 1.84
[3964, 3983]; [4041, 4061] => 1.89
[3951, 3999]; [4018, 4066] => 1.46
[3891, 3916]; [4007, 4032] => 1.55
